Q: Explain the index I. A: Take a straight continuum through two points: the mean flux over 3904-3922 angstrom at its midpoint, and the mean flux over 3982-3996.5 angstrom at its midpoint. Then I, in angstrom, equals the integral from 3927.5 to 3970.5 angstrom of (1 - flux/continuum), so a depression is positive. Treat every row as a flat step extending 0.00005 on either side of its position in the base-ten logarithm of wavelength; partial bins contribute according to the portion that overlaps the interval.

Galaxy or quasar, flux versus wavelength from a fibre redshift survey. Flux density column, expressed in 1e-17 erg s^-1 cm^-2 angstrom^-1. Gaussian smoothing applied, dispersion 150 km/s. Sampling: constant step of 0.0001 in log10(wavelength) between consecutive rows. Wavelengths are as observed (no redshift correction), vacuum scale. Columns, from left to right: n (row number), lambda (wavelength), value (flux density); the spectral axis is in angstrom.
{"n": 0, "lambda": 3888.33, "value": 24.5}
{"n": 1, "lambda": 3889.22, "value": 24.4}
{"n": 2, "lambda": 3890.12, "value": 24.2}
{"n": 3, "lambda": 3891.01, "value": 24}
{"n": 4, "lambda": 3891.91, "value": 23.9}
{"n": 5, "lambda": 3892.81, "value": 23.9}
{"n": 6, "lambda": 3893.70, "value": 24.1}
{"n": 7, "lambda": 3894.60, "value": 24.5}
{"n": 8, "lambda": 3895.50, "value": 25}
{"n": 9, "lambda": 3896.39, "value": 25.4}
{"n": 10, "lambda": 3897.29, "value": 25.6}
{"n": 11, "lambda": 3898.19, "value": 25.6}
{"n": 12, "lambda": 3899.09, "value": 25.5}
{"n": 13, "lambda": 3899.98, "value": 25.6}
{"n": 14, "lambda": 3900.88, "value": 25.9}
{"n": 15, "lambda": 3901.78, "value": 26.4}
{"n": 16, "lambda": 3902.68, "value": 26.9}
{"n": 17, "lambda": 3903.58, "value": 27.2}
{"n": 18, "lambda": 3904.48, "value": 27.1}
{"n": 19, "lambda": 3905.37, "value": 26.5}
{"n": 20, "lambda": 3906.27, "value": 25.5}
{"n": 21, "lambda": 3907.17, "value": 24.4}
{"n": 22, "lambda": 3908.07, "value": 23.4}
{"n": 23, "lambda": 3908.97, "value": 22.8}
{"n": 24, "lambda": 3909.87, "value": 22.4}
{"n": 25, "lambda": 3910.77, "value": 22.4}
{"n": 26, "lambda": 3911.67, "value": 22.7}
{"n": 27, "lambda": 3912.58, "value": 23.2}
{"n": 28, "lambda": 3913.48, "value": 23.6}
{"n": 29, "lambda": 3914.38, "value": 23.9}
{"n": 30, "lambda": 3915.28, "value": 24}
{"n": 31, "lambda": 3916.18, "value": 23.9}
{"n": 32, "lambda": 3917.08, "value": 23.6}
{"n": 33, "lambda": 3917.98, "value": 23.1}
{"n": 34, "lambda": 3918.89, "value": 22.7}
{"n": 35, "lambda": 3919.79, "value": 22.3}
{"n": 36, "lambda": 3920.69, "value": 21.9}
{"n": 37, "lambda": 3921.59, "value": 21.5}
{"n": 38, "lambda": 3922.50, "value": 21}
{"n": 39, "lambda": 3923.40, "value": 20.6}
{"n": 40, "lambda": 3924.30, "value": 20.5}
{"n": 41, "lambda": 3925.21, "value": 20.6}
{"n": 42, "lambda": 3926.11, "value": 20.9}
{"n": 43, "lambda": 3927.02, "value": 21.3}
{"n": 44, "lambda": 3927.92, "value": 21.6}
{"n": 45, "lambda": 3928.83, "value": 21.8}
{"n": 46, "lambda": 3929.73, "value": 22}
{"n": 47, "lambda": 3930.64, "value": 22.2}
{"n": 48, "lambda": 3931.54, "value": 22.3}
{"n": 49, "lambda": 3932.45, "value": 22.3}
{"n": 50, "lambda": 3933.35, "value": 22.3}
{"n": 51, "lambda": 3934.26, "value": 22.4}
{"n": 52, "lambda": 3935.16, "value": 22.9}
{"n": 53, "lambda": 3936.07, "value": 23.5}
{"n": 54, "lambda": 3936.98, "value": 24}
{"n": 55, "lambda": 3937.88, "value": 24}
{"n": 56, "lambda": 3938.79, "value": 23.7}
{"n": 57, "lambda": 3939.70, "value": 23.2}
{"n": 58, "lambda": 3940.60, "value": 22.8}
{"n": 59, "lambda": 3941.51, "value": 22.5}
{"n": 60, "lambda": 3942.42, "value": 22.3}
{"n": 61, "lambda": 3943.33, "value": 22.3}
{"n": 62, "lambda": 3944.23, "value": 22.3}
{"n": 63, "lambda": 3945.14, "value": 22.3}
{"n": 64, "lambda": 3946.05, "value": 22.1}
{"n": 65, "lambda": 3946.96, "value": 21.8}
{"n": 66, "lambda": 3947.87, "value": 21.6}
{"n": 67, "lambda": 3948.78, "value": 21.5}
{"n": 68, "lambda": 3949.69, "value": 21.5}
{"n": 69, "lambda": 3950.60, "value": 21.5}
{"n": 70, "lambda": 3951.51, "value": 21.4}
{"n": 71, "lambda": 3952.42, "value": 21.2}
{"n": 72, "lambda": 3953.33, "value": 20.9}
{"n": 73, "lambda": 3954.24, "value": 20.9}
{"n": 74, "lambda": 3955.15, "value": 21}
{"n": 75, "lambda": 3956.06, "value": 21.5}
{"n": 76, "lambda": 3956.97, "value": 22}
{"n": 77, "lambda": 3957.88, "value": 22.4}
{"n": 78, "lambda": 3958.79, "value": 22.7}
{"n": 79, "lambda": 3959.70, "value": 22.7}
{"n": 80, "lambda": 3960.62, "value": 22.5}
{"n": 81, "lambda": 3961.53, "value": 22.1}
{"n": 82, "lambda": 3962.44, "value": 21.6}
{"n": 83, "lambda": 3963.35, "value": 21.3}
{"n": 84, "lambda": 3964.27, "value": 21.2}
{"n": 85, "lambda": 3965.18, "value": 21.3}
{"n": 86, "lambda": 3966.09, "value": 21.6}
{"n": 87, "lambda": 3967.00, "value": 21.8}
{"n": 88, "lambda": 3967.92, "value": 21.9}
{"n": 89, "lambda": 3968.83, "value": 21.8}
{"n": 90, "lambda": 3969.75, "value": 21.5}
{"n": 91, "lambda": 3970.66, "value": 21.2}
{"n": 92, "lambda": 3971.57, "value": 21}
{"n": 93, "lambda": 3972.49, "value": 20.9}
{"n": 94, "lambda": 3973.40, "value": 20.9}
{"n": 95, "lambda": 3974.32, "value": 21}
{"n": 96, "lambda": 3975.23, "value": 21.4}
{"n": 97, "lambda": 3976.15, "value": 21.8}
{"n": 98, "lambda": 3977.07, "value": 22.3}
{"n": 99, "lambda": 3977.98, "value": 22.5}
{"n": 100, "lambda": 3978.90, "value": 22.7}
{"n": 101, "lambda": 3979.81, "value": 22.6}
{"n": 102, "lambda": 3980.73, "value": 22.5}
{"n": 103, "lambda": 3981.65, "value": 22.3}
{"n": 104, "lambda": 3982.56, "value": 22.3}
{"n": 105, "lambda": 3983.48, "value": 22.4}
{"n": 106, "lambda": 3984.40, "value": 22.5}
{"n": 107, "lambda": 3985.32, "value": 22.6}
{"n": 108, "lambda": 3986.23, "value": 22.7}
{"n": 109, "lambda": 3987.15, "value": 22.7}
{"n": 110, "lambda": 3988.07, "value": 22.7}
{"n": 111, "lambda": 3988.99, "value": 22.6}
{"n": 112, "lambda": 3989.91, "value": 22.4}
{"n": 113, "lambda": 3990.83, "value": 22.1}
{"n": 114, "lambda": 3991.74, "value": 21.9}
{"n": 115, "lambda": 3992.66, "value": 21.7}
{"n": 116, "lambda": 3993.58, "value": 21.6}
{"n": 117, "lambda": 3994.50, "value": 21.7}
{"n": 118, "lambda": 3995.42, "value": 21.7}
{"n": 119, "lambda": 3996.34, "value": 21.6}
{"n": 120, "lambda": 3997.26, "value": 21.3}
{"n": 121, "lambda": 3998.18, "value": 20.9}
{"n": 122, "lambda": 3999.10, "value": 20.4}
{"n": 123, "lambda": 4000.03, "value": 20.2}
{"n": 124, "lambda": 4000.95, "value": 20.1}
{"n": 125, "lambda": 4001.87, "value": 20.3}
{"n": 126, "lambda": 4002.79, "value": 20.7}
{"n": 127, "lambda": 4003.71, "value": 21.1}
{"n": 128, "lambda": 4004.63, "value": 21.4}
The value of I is 1.6 angstrom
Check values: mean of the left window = 23.6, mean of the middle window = 22.1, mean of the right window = 22.2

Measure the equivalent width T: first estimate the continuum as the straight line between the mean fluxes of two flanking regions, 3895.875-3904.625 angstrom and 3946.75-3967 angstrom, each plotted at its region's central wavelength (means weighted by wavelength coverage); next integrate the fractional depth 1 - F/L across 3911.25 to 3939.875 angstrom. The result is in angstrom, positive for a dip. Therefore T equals 1.9 angstrom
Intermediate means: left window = 26.1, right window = 21.7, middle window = 22.5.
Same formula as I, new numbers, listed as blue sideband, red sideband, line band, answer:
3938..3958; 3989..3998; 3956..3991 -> -0.2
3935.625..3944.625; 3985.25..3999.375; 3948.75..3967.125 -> 0.8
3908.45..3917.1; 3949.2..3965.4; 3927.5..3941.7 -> -0.2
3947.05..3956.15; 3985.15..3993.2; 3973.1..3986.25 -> 0.0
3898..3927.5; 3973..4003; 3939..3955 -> 0.6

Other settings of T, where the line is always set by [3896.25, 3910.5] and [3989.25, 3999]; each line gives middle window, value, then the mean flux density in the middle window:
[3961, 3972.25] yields 0.63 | 21.5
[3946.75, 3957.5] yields 0.91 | 21.4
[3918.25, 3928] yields 1.26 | 21.4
